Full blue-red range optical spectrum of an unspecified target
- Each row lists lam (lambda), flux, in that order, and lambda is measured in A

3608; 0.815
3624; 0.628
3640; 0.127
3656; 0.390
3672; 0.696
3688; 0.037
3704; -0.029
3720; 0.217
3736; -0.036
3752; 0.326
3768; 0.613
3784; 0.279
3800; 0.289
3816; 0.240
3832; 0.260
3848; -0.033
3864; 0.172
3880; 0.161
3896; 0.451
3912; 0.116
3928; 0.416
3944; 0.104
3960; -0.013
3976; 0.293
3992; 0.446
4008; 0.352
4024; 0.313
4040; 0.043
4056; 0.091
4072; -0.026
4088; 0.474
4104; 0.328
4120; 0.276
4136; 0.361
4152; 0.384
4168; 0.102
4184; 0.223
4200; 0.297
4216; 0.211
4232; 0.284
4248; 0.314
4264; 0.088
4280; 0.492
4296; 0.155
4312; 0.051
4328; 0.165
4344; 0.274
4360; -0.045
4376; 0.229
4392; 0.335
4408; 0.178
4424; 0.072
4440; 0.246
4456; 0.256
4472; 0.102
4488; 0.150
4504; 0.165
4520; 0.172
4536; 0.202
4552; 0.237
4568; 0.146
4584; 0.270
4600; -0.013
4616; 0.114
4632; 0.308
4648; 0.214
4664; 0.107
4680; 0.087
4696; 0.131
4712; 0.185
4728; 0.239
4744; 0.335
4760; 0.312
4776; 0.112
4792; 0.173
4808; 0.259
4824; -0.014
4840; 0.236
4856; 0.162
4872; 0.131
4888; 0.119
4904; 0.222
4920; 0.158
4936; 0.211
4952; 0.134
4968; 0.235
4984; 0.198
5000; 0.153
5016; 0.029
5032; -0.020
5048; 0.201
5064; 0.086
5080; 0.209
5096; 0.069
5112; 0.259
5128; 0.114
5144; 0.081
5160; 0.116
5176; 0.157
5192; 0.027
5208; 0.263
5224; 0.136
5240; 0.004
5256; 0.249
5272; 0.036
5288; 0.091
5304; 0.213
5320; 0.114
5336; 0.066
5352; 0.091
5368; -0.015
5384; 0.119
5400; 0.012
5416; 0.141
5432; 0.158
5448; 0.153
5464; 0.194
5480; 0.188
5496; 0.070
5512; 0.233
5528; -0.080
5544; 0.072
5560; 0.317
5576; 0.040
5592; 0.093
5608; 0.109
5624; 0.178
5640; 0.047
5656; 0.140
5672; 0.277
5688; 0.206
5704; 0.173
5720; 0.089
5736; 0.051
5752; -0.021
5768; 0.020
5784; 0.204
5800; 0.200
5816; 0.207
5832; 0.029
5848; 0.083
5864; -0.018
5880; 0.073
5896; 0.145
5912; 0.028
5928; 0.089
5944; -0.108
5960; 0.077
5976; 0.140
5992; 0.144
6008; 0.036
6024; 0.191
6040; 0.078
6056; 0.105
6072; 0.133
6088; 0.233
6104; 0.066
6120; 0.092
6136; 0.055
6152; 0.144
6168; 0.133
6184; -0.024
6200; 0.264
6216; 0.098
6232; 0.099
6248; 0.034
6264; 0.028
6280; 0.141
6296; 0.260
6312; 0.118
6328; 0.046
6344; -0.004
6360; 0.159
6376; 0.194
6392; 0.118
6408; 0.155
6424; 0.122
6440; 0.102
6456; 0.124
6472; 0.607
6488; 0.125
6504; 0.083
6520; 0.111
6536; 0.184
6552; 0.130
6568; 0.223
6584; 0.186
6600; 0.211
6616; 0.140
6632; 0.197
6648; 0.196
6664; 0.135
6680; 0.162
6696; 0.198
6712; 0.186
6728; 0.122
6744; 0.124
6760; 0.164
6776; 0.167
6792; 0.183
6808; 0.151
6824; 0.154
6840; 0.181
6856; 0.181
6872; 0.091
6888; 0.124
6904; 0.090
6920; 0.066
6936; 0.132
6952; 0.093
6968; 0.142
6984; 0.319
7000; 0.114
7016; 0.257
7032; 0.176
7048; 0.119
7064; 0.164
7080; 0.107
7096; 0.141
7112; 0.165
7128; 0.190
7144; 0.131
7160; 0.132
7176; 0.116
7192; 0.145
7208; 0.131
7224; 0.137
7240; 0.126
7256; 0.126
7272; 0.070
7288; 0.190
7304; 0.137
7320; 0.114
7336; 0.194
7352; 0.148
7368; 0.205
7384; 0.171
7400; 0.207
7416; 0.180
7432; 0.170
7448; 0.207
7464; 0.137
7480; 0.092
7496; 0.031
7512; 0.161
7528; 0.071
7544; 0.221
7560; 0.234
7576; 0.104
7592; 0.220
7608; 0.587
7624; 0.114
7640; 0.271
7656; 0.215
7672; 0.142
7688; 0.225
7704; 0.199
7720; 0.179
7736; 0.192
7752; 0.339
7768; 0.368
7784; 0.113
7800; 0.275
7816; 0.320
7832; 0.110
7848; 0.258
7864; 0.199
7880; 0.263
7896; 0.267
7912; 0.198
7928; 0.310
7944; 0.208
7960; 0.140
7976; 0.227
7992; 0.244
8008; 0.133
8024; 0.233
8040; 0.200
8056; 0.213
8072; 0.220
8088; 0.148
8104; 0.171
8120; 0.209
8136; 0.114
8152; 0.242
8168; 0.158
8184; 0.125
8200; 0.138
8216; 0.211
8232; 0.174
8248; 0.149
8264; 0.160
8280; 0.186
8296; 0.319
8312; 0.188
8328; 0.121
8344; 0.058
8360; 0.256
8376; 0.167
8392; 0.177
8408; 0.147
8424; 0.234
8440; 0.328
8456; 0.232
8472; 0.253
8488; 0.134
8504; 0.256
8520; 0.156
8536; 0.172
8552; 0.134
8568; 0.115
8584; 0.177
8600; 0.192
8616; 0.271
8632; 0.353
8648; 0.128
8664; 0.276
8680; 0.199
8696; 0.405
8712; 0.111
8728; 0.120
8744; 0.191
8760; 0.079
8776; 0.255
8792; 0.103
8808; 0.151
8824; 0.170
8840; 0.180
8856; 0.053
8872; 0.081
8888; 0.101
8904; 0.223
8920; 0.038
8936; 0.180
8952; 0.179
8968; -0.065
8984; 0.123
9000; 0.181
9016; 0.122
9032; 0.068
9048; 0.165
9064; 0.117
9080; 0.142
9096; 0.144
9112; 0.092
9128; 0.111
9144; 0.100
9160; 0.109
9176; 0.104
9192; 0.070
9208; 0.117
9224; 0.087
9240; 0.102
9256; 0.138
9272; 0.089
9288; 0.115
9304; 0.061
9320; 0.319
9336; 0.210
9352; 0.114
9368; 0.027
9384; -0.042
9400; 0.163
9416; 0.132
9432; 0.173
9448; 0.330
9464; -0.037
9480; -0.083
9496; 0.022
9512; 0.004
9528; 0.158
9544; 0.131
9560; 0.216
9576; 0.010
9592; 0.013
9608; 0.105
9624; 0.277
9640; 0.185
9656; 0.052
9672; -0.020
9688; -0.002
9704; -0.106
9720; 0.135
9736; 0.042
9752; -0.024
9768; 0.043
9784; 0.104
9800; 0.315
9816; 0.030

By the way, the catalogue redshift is 0.736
